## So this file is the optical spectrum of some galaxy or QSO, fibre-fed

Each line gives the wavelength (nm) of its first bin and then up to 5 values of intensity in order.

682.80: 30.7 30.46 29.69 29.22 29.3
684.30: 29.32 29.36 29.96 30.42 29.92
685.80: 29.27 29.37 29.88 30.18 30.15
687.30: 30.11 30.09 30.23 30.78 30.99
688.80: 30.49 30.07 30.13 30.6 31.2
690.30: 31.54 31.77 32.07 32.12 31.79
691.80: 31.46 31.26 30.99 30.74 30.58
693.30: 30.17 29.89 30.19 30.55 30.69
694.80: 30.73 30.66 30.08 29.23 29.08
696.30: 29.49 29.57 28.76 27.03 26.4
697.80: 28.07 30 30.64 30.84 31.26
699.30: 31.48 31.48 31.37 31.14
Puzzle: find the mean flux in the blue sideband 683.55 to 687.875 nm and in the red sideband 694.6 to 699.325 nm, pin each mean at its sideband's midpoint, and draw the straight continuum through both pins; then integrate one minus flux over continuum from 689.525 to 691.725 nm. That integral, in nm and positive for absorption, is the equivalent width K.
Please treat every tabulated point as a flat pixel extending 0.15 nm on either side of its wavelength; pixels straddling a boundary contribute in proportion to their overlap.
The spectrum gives -0.14 nm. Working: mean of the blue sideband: 29.8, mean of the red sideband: 29.5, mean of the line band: 31.6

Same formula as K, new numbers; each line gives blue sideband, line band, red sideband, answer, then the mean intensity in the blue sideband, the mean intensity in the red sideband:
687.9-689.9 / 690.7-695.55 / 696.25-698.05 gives -0.25 nm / 30.5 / 28.2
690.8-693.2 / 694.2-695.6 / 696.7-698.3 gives -0.04 nm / 31.3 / 28.2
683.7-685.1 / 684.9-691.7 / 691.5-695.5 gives -0.13 nm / 29.5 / 30.7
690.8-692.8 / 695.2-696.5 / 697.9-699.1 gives 0.06 nm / 31.5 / 30.6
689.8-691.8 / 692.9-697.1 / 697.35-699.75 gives 0.12 nm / 31.7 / 30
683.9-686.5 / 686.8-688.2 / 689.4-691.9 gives 0.01 nm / 29.6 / 31.5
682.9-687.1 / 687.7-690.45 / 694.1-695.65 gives -0.06 nm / 29.8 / 30.5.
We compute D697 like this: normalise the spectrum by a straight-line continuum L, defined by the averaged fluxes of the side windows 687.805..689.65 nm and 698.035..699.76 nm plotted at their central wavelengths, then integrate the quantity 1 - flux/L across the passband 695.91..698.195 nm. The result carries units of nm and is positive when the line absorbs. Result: 0.177 nm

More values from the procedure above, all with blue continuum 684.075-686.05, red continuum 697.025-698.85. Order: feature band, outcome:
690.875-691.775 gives -0.08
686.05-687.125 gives -0.01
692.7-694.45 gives -0.07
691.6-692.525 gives -0.07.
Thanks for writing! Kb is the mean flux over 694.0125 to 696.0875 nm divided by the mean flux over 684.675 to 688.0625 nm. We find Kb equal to 1.01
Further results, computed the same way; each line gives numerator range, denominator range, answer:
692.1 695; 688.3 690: 1.00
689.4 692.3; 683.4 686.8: 1.06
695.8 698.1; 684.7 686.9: 0.95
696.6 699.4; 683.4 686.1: 0.99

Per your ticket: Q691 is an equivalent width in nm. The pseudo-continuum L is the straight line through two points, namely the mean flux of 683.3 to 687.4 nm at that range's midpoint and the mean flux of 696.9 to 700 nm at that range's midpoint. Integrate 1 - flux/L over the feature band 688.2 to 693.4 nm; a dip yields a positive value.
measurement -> -0.23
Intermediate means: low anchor 29.7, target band 31.1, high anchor 29.8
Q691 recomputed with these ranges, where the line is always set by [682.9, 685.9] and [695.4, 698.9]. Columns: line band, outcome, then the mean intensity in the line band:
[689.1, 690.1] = -0.04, 30.5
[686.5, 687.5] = -0.02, 30.1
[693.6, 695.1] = -0.06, 30.5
